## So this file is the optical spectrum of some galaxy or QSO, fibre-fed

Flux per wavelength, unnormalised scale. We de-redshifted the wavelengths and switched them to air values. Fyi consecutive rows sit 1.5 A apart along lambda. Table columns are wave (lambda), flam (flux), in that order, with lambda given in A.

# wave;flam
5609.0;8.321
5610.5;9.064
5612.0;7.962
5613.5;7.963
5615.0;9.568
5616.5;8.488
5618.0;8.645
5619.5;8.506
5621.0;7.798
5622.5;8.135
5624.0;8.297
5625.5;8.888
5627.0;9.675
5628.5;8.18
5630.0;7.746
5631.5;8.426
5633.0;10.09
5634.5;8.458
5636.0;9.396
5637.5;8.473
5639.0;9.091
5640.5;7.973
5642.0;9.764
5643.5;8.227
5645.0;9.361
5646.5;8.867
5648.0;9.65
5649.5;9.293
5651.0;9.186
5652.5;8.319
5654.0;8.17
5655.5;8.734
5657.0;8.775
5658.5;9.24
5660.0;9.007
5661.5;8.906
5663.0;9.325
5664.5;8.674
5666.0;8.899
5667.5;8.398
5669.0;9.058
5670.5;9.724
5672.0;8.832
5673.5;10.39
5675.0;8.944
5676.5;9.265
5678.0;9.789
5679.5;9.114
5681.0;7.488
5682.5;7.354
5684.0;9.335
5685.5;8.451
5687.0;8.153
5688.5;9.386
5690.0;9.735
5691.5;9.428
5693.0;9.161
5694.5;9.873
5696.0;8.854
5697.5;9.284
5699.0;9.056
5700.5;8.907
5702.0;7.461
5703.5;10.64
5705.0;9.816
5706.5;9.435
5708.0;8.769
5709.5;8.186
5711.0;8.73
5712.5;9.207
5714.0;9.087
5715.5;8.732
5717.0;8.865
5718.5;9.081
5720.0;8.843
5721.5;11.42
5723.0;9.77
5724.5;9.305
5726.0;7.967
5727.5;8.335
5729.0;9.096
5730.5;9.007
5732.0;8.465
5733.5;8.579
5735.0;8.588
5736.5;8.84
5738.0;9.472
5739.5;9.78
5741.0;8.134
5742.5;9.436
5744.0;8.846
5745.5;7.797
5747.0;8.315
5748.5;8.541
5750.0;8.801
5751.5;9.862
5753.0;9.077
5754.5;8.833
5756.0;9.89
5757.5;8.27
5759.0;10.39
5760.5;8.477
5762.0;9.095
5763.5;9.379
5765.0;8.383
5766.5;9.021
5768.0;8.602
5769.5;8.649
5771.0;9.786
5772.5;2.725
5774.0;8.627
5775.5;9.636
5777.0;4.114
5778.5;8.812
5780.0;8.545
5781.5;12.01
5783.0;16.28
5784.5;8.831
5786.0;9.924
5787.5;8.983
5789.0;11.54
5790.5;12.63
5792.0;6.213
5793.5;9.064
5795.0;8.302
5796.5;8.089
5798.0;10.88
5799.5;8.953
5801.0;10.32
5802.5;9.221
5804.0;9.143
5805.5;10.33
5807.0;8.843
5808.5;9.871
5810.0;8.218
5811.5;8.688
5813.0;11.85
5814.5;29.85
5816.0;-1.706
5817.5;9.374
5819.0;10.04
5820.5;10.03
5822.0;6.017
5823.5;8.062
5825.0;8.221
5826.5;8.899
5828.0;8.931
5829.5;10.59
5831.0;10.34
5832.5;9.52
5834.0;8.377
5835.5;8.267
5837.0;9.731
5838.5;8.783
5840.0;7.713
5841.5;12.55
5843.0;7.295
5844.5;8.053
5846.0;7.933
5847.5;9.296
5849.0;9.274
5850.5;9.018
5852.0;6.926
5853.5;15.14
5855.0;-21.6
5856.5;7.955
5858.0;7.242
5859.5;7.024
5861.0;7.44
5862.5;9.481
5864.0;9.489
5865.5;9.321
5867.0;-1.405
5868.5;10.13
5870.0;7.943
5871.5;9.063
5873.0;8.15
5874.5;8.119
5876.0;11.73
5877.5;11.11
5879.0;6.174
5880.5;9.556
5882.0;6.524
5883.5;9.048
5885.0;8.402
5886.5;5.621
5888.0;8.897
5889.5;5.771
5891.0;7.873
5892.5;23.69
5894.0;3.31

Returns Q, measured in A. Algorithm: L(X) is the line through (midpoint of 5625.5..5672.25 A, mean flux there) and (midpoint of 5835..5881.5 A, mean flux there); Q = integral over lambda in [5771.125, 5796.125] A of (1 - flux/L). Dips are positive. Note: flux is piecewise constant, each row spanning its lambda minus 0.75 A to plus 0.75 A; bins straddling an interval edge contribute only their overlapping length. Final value -3.3 A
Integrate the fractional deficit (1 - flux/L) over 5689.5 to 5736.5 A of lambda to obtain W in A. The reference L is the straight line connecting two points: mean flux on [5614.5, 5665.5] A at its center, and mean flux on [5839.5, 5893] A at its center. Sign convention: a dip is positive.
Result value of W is -3.2 A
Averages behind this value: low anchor 8.8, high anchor 7.87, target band 9.08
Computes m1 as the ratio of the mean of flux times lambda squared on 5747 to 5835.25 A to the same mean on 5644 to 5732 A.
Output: 1.07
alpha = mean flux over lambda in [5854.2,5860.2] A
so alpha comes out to 0.223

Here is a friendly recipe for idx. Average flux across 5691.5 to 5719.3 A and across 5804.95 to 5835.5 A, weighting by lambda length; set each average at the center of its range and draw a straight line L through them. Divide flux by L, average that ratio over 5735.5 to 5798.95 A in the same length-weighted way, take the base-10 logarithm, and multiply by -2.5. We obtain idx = 0.039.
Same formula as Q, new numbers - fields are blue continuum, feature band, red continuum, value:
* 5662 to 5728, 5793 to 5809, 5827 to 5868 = -2.73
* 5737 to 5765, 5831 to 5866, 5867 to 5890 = 3.01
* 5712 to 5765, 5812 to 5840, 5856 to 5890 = -4.48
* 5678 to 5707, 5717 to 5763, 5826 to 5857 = -2.14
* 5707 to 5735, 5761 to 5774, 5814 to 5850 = 1.21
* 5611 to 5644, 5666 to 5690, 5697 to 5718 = -0.18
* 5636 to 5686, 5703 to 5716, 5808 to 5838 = -0.03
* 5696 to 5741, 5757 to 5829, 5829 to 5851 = -2.16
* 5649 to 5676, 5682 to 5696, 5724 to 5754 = -0.13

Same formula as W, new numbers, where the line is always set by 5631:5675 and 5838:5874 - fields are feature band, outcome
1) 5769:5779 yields 0.6 A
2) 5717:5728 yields -1.1 A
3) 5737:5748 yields -0.8 A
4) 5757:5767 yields -1.3 A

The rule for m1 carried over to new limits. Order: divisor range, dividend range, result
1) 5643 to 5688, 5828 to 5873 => 0.92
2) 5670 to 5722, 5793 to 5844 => 1.09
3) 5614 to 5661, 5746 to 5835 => 1.12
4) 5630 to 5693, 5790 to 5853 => 1.10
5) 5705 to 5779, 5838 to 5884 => 0.90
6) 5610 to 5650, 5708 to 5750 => 1.05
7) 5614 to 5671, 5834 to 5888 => 0.93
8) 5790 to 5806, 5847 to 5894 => 0.85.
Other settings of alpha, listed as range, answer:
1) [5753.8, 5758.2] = 9.01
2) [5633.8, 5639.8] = 8.85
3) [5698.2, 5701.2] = 8.99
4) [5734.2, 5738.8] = 8.97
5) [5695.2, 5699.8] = 9.07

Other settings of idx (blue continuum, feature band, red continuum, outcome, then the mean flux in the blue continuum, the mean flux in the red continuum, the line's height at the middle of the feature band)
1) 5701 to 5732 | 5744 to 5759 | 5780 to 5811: 0.06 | 9.07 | 9.84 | 9.41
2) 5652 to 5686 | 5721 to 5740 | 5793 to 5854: 0.00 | 8.89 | 9.45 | 9.11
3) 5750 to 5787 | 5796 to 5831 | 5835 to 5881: -0.17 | 9.05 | 7.63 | 8.33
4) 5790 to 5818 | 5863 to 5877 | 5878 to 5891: -0.02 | 9.88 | 7.59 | 8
